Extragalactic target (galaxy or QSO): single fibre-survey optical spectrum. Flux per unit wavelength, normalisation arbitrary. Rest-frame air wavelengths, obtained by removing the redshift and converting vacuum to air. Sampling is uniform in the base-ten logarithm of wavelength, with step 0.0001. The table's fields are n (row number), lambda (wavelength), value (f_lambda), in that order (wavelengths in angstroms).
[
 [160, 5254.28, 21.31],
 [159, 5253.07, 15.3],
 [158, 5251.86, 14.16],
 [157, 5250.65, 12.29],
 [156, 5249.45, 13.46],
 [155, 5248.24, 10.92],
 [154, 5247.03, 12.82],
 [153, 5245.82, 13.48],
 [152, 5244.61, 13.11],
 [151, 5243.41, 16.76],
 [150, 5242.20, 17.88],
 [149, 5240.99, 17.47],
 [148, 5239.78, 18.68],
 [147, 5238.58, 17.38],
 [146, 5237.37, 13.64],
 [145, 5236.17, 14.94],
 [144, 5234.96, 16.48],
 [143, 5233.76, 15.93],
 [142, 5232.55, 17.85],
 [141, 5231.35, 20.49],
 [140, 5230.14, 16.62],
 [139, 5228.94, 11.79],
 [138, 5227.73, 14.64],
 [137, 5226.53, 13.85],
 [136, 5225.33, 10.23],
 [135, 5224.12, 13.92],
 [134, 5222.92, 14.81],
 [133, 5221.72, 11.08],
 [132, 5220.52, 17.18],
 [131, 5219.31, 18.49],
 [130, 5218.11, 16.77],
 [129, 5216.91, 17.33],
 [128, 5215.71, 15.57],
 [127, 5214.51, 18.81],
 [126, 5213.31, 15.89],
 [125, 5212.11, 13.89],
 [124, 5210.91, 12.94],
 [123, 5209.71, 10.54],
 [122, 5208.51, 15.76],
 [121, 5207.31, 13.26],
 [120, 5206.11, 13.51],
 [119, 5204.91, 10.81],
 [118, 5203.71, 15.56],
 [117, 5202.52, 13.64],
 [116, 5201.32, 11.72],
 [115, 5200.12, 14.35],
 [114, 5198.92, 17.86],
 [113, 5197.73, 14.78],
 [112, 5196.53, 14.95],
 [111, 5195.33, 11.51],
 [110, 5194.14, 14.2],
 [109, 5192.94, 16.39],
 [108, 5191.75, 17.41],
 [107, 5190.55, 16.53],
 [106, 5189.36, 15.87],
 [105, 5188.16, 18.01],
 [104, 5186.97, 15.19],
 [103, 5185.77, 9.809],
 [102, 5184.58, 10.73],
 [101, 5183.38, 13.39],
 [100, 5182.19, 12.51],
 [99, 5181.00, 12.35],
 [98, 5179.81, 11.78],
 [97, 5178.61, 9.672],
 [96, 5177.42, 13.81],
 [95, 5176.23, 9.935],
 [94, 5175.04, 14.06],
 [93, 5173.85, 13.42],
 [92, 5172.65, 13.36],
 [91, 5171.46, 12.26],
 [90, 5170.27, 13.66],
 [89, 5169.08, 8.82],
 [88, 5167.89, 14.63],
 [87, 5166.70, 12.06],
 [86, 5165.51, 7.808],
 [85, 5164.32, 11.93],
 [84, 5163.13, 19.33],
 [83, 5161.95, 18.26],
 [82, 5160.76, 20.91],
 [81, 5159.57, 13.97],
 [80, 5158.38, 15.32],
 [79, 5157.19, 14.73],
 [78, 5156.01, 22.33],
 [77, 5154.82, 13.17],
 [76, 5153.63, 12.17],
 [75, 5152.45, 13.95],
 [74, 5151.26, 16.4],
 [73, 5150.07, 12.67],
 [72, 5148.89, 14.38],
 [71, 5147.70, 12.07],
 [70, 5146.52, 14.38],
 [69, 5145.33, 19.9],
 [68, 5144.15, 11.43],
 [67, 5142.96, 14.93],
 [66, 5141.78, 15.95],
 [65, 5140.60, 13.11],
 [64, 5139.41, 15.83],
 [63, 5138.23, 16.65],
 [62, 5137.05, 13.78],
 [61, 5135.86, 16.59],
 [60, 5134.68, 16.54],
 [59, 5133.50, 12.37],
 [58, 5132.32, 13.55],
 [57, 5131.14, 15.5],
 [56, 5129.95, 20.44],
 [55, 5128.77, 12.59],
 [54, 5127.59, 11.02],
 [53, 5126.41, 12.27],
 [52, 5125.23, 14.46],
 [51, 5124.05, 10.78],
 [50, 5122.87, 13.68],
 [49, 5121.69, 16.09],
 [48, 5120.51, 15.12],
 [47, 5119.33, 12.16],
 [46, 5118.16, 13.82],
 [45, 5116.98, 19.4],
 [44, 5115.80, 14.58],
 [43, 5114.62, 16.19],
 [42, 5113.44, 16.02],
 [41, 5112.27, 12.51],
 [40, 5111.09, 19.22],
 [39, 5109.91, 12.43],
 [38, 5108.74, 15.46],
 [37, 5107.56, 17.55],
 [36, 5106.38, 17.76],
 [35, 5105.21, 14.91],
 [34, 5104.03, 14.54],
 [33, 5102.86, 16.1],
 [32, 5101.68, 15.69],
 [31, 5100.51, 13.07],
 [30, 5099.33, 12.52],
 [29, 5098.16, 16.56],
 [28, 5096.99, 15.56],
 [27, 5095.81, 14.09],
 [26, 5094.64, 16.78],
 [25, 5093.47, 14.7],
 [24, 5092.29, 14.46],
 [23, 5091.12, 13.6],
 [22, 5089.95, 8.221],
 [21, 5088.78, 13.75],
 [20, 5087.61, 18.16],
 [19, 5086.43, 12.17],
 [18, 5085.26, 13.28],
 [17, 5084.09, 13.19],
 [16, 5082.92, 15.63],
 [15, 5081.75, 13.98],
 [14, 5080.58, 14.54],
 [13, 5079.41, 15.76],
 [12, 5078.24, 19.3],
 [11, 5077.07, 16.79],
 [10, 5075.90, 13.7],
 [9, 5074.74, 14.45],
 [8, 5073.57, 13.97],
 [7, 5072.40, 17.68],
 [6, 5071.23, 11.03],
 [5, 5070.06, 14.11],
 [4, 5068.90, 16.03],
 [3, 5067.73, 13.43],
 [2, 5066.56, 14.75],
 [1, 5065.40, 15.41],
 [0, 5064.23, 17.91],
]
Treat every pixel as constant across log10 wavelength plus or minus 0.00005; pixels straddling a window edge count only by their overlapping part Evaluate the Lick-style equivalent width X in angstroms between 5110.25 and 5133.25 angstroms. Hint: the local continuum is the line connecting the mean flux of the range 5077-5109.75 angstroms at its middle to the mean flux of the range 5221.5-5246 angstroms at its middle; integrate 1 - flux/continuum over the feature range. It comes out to 0.5 angstroms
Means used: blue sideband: 14.9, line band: 14.6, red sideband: 15.4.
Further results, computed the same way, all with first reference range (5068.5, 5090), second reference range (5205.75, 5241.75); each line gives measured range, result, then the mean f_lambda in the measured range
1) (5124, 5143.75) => 0.5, 14.6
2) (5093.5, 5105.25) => -0.2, 15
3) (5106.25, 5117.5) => -0.9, 16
